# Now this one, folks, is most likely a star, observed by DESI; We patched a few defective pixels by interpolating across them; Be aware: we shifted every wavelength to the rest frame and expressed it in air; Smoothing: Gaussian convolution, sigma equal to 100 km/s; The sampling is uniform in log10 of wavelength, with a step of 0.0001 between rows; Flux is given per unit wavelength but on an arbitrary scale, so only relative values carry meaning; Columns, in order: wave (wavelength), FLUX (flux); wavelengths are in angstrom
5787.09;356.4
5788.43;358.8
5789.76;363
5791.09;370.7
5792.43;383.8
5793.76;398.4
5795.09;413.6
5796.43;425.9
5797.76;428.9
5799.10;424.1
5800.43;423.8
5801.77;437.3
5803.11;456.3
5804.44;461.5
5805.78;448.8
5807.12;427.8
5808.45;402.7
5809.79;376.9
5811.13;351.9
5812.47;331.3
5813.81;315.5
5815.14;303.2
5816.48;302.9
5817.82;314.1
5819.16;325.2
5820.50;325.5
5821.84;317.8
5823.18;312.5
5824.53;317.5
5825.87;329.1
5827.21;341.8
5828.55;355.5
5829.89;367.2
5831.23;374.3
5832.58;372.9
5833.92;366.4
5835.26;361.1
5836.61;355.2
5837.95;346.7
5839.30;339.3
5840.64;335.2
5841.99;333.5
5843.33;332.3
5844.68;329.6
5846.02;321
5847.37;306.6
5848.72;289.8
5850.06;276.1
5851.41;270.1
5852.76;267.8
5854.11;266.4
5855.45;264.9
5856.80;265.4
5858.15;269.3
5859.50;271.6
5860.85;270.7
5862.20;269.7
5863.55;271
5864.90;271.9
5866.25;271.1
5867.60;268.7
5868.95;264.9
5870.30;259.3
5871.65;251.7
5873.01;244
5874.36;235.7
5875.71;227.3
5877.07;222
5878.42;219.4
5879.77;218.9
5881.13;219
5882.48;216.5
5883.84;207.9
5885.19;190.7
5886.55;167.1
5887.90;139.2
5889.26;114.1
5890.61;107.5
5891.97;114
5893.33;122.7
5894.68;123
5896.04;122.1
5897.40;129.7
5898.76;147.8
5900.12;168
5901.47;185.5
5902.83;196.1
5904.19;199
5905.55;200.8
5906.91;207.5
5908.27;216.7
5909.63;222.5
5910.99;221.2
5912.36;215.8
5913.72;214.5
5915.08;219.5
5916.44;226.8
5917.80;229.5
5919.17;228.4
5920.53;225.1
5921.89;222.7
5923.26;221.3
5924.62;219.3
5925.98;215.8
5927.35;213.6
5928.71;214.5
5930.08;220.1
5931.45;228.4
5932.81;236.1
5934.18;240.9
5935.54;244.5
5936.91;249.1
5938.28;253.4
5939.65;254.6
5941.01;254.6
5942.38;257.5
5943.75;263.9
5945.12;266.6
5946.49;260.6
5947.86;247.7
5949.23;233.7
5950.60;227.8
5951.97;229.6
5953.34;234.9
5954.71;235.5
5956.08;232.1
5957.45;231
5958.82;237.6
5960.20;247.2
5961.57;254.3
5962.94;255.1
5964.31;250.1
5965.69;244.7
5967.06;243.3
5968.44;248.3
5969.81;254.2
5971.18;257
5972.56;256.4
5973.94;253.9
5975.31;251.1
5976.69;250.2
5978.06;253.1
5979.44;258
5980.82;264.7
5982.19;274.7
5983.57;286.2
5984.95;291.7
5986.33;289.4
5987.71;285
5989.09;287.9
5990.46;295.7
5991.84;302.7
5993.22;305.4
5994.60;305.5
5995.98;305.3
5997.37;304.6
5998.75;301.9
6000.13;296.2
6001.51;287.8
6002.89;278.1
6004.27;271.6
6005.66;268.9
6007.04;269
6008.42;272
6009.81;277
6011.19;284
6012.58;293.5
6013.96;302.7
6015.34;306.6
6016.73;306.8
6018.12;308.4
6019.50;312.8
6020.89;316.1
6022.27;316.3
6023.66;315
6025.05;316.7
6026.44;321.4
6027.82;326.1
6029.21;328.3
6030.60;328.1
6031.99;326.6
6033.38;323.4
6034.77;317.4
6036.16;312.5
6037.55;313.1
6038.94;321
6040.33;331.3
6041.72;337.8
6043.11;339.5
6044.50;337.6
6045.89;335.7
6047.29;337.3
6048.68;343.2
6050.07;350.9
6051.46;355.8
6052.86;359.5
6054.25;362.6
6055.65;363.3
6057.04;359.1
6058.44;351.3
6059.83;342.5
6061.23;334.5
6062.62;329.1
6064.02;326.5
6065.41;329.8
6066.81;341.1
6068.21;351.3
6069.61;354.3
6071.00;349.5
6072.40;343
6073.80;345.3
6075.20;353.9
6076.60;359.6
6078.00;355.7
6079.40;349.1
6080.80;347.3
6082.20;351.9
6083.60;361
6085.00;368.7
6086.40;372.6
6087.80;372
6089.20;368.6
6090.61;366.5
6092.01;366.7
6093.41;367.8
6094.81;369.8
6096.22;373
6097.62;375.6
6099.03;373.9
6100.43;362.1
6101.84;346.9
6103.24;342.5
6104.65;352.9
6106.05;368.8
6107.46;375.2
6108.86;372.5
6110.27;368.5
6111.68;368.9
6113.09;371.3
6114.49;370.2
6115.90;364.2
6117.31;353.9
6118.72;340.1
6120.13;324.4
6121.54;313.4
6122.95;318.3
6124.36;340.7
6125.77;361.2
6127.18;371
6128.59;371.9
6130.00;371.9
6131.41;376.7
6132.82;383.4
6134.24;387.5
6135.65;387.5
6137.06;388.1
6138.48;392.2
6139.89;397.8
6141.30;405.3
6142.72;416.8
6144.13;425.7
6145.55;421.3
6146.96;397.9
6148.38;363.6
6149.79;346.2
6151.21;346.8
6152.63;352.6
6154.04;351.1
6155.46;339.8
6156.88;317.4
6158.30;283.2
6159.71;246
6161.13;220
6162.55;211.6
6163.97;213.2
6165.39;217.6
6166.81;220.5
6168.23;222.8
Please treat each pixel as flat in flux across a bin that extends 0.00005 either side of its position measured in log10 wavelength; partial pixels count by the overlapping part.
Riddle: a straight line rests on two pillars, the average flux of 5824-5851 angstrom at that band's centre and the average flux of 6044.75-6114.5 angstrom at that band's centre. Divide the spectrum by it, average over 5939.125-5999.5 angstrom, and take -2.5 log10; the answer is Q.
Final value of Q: 0.305 mag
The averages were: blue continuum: 337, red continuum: 356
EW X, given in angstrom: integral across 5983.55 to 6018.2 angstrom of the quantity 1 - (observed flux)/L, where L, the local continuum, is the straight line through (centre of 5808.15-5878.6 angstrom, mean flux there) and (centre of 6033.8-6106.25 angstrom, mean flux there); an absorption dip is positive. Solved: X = 4.6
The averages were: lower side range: 305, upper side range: 350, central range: 291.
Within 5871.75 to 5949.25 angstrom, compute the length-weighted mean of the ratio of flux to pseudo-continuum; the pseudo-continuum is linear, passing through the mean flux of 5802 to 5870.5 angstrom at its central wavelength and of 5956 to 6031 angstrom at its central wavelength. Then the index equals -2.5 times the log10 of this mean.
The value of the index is 0.41 mag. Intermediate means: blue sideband 326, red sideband 282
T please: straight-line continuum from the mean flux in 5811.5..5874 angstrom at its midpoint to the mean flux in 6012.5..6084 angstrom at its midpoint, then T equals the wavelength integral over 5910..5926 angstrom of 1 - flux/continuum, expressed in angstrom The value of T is 4.8 angstrom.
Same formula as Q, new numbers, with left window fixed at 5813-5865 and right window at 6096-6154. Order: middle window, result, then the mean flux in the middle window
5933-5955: 0.328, 247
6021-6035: 0.092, 322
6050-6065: 0.024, 348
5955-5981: 0.334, 249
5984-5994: 0.167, 294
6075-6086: 0.012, 356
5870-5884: 0.367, 229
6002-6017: 0.217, 284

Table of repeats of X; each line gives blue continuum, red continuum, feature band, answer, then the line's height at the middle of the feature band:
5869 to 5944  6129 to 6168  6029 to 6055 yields -5.00 angstrom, 281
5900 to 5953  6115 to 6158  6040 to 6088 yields -4.51 angstrom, 319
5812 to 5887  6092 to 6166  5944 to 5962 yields 4.09 angstrom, 313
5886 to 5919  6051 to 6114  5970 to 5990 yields -1.10 angstrom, 254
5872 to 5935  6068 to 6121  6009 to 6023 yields -0.41 angstrom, 293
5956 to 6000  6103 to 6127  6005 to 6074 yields -4.15 angstrom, 307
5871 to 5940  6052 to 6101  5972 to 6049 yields -0.79 angstrom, 297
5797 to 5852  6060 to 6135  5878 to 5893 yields 7.72 angstrom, 355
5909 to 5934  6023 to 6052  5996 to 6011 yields 0.71 angstrom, 298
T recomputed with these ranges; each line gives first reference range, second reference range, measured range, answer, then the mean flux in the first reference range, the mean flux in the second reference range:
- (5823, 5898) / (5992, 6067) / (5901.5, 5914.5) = 3.2 angstrom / 262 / 318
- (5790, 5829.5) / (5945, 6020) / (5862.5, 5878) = 3.9 angstrom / 373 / 270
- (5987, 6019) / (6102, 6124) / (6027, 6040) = -0.5 angstrom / 292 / 353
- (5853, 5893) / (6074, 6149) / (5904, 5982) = 8.9 angstrom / 226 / 368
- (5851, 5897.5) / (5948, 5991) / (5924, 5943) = 0.4 angstrom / 218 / 255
